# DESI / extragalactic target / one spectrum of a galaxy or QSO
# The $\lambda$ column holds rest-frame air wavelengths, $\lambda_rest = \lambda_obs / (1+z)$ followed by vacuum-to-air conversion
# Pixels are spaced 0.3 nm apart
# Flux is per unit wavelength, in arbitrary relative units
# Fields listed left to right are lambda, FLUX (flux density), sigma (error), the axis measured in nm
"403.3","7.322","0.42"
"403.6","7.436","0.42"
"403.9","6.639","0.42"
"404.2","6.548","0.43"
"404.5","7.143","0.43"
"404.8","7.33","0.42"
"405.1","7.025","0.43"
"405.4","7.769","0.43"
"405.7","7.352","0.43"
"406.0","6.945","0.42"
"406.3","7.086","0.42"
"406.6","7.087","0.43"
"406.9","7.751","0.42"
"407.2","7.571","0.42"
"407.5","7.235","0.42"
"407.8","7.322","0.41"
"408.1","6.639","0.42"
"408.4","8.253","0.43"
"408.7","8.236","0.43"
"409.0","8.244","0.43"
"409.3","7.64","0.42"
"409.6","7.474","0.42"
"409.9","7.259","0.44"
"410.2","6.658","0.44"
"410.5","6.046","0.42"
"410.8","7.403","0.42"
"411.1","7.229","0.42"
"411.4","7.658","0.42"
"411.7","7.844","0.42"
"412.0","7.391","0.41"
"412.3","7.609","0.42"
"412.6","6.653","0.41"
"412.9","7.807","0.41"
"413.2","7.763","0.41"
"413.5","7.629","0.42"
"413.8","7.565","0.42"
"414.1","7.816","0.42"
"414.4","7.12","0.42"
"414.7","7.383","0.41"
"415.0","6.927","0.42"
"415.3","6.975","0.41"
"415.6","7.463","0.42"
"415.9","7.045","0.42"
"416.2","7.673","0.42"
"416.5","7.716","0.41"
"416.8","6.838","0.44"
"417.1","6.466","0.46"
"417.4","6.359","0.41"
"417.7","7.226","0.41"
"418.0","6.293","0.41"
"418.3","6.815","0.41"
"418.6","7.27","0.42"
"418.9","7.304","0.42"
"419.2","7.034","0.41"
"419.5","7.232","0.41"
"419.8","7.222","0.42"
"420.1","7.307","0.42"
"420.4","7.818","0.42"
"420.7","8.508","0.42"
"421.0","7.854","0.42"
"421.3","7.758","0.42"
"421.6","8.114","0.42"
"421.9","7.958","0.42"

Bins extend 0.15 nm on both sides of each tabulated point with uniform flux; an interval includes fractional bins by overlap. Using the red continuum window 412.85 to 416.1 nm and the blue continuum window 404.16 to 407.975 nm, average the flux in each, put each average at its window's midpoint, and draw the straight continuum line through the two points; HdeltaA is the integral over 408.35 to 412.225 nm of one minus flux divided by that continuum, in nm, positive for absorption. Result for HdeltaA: -0.07 nm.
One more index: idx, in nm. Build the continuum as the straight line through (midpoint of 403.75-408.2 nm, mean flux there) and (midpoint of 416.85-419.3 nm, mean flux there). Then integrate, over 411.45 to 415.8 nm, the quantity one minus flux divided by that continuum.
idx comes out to -0.29 nm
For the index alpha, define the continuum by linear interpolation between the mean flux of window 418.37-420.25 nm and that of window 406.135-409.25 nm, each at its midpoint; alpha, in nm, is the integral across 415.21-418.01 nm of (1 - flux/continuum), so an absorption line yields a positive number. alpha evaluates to 0.09 nm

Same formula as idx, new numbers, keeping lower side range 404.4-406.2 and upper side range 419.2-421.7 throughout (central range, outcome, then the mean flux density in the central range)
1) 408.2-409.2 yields -0.11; 8.13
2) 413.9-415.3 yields 0.04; 7.28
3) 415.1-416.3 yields 0.05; 7.26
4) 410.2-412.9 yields 0.07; 7.23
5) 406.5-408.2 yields 0.01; 7.29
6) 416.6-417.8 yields 0.13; 6.74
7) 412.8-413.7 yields -0.03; 7.72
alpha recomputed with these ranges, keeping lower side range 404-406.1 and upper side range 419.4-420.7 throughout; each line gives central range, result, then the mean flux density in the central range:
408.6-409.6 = -0.10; 7.95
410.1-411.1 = 0.07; 6.78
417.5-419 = 0.11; 6.95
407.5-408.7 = -0.04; 7.49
